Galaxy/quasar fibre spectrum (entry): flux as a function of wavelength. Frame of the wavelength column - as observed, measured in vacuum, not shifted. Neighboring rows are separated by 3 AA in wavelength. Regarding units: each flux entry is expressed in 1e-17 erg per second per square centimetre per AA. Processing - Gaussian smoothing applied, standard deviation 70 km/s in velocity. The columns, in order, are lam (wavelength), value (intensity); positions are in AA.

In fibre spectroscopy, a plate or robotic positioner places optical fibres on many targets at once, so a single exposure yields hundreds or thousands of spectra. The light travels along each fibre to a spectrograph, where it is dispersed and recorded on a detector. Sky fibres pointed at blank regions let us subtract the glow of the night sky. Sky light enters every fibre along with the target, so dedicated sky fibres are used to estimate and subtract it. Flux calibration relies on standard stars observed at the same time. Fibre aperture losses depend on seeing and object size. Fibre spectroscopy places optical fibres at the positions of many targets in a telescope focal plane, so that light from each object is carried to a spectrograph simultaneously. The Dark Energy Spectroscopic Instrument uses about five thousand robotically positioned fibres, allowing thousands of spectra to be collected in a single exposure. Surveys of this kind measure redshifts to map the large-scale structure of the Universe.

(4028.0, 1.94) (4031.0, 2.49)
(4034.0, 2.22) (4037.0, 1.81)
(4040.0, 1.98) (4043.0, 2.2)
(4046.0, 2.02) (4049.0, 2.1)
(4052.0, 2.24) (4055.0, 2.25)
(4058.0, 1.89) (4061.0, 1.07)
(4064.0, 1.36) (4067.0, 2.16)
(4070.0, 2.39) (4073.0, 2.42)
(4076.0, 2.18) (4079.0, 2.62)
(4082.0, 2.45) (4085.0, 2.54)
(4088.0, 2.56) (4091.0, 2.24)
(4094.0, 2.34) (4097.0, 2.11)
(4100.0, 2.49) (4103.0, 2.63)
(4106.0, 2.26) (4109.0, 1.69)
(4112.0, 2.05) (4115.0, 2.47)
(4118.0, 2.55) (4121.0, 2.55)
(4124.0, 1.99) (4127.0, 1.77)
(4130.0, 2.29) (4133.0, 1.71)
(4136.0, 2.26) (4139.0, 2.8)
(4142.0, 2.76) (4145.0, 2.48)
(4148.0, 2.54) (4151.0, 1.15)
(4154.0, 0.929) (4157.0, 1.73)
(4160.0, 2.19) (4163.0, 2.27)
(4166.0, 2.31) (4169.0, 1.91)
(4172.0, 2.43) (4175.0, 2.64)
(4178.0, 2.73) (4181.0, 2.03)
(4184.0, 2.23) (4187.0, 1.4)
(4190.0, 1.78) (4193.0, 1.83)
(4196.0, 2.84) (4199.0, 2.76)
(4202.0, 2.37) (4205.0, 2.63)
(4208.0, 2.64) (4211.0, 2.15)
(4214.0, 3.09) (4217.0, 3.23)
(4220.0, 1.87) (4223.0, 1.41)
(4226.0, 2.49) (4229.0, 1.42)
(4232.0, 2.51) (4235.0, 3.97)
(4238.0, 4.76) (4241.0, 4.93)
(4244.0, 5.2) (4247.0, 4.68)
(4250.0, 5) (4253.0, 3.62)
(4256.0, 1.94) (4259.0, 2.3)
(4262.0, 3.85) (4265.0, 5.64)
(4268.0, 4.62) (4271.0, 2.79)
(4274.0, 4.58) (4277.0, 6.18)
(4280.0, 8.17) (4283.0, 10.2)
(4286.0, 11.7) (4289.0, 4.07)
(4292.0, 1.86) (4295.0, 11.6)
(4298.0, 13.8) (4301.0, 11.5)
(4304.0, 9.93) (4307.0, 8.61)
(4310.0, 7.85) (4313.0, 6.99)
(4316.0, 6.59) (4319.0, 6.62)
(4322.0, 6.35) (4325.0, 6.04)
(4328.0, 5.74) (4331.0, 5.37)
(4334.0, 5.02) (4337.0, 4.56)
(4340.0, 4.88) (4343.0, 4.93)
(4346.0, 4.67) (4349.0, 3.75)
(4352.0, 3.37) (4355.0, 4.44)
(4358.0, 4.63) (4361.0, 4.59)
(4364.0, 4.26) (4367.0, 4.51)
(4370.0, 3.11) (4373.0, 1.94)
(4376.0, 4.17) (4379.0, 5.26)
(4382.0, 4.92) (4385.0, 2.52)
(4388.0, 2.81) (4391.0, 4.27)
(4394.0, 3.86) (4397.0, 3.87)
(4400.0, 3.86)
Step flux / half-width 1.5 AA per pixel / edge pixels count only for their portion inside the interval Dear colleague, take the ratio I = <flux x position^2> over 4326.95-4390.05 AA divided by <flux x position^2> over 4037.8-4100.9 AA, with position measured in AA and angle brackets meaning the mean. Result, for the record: 2.25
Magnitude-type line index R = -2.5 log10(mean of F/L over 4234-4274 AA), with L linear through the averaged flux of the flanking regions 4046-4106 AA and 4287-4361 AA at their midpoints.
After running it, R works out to 0.25 mag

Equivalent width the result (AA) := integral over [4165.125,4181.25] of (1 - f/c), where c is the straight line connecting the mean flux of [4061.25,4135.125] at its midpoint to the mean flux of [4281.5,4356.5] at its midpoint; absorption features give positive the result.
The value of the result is 6.04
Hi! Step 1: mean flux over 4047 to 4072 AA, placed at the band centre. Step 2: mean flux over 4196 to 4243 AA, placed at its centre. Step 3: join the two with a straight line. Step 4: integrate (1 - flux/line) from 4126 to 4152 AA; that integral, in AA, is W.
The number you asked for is 1.8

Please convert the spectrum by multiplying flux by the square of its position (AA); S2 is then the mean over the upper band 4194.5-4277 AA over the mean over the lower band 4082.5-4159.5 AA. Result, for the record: 1.6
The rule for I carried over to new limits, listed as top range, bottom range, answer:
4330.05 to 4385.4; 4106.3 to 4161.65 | 2.25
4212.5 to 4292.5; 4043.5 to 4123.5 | 2.13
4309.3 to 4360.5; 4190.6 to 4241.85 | 2.08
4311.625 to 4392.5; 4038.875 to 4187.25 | 2.40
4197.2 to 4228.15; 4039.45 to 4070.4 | 1.35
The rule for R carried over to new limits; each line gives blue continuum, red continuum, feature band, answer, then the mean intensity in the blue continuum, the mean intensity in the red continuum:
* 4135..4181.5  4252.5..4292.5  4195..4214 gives 0.30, 2.2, 5.23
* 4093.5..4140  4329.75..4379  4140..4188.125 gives 0.24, 2.24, 4.29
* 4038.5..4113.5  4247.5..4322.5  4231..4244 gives 0.31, 2.17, 6.63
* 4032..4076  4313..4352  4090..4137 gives 0.22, 2.02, 5.36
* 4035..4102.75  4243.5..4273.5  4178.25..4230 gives 0.45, 2.16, 3.94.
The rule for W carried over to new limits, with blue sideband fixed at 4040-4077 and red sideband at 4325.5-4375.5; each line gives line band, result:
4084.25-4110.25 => 0.13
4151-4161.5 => 4.73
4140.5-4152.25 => 2.03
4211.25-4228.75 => 5.24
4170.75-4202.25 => 8.09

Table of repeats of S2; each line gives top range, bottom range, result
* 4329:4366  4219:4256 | 1.39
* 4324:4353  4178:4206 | 2.32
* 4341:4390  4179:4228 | 1.88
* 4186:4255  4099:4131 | 1.40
